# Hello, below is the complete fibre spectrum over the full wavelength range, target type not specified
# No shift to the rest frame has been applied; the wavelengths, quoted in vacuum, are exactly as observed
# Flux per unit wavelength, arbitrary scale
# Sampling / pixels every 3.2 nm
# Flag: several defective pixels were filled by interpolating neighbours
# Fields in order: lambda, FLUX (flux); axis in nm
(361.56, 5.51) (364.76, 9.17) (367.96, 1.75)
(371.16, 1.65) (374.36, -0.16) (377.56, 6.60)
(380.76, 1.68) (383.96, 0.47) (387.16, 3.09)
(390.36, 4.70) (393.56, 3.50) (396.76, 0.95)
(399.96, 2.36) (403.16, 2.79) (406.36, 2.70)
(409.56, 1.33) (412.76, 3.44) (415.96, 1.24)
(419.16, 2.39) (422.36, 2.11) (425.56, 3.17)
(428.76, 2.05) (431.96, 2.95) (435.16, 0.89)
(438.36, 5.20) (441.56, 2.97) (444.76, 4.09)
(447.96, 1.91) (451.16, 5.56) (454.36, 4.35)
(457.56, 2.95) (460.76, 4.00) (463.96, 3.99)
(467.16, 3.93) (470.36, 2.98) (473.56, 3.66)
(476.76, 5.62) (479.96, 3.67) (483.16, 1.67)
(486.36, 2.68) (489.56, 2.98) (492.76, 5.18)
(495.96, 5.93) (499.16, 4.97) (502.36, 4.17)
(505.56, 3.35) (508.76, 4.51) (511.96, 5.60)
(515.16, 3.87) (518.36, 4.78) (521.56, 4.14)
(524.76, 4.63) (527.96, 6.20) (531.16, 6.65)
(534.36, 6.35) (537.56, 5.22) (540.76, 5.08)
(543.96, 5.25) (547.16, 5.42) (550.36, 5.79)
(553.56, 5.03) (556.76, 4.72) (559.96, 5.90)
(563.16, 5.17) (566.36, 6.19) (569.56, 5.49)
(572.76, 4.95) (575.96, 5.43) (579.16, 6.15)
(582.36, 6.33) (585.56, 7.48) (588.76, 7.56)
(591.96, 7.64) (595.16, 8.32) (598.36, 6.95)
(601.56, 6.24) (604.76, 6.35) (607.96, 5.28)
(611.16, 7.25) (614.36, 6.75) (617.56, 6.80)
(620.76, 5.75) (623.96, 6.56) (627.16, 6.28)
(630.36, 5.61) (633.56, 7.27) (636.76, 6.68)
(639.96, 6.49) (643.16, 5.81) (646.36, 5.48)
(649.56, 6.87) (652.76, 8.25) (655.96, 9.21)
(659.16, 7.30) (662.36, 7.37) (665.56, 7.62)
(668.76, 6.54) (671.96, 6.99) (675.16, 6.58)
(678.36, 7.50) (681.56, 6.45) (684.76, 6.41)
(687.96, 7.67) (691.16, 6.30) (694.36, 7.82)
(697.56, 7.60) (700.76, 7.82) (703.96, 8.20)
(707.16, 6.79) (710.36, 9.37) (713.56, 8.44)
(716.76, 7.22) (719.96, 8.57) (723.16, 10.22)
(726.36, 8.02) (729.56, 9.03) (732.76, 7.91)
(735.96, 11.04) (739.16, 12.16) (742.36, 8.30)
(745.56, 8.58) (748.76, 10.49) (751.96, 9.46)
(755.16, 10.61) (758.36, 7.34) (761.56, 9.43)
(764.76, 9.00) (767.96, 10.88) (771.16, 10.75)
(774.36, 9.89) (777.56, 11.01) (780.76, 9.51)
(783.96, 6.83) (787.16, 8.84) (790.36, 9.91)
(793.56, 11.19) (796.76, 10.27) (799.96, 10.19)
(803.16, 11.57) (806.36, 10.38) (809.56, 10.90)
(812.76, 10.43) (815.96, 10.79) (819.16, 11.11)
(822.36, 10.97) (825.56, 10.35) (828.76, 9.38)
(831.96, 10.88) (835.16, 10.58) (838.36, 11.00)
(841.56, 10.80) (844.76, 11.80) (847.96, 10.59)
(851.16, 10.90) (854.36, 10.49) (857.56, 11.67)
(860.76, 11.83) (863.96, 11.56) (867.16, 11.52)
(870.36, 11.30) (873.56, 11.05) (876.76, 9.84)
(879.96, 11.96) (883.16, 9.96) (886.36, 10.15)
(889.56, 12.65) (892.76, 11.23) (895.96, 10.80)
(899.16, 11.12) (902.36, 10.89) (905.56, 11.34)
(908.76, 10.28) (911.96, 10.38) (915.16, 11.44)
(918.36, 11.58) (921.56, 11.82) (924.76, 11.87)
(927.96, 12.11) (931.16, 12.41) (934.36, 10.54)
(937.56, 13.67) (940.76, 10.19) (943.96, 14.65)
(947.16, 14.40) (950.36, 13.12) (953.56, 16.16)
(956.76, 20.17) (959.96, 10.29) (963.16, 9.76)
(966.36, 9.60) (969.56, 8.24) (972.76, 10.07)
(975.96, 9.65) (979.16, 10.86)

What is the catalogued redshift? 0.91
